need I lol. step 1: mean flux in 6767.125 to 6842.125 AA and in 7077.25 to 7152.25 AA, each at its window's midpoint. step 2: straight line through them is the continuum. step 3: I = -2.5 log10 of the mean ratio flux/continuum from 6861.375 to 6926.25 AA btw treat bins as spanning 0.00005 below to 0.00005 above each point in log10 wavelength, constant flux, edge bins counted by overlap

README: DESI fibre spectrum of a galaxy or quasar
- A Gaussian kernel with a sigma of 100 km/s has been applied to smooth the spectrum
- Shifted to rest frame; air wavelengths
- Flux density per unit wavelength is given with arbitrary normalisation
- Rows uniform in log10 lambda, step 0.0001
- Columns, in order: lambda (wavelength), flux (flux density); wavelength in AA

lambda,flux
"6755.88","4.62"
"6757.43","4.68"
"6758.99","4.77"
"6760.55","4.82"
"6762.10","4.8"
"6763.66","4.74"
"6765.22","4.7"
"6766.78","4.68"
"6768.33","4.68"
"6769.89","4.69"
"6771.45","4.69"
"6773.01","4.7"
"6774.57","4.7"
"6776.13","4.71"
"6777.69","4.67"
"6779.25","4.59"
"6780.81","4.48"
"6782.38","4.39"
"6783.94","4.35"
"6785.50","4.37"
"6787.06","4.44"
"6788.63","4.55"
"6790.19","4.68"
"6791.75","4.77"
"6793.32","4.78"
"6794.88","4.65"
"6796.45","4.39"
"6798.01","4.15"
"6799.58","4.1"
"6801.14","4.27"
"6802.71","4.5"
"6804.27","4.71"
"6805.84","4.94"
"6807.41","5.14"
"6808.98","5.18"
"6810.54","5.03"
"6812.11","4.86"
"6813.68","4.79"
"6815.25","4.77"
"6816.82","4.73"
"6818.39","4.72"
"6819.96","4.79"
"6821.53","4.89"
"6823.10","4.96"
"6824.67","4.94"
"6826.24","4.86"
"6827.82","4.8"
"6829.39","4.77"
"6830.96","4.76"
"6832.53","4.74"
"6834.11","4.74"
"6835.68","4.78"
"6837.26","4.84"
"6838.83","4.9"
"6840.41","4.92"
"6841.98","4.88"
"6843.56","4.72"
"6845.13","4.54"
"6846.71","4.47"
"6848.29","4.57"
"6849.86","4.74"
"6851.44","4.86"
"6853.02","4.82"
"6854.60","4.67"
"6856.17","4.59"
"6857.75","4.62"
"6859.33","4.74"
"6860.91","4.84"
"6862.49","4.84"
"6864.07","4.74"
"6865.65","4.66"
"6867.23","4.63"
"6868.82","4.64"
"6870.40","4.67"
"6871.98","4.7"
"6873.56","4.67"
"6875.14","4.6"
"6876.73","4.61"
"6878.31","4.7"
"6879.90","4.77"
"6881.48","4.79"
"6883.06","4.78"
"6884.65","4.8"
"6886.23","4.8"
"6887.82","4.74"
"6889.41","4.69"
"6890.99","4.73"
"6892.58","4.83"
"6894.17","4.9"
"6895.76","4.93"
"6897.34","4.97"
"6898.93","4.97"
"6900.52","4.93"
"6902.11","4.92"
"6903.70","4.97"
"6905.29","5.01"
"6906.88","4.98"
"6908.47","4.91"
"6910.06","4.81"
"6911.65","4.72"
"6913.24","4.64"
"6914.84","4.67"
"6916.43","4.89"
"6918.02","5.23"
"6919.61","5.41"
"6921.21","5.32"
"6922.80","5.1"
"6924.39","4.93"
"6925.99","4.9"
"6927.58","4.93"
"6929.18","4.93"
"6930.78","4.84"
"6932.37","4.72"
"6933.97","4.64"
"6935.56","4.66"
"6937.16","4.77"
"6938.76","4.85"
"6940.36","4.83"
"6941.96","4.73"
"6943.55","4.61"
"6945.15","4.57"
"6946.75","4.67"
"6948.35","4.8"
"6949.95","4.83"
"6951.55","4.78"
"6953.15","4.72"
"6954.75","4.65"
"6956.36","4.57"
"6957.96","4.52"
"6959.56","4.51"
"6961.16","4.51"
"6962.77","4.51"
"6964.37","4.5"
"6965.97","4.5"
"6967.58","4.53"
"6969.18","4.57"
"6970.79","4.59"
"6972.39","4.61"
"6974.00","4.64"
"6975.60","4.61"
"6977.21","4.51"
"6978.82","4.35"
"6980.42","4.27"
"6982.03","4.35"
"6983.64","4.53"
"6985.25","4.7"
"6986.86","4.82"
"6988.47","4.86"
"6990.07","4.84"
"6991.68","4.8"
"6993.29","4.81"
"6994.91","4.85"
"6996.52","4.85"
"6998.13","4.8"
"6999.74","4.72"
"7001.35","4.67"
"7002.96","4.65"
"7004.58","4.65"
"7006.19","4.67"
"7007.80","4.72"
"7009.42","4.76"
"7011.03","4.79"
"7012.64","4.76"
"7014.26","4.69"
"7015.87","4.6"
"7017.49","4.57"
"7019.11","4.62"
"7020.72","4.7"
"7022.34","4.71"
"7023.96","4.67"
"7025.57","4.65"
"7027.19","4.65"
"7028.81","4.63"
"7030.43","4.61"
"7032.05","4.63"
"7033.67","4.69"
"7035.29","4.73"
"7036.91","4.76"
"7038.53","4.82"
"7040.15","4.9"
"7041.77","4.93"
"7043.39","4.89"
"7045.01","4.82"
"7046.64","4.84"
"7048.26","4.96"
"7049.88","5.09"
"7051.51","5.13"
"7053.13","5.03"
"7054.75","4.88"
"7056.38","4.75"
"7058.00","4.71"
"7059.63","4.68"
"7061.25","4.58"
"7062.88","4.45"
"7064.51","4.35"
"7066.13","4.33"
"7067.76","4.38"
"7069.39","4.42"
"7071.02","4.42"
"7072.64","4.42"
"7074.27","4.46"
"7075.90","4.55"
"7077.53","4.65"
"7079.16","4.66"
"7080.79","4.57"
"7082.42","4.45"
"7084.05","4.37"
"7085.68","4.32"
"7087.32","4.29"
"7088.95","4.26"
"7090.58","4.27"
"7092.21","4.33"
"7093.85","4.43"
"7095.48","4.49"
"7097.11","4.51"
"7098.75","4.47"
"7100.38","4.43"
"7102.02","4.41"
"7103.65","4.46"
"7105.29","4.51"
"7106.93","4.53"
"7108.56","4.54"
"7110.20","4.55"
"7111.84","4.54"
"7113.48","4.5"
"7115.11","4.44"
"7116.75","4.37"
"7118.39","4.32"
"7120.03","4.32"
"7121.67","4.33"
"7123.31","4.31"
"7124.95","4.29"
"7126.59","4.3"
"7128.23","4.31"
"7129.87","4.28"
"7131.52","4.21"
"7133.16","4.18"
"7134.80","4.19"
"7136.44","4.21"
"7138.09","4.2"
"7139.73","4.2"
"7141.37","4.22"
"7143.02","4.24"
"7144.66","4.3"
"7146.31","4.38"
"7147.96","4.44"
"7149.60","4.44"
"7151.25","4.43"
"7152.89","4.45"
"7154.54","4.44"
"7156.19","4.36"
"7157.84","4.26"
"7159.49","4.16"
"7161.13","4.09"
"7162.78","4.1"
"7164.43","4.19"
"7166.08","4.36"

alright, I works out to -0.05 mag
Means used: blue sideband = 4.7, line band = 4.84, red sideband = 4.38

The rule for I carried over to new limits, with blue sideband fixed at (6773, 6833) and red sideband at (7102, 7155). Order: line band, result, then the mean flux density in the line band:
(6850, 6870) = -0.02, 4.72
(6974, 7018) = -0.04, 4.67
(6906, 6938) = -0.08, 4.9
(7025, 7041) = -0.06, 4.71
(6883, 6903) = -0.06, 4.85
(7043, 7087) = -0.05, 4.63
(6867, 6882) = -0.02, 4.68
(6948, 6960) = -0.03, 4.67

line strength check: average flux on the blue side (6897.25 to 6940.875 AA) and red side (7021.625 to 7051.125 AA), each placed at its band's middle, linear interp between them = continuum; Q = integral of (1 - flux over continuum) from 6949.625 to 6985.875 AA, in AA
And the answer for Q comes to 2.2 AA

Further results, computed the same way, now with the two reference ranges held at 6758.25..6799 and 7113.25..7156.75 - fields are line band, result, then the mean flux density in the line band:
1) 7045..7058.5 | -1.6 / 4.92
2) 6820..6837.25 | -1.0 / 4.82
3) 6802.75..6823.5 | -1.3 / 4.87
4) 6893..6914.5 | -1.8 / 4.89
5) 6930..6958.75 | -1.5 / 4.71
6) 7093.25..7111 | -0.6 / 4.49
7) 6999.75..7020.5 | -1.2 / 4.68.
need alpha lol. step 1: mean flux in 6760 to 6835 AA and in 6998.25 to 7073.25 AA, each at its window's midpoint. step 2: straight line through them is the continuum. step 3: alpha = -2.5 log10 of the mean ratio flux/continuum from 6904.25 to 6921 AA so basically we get -0.055 mag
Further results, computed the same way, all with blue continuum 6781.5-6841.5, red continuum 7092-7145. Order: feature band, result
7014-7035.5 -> -0.04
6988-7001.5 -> -0.07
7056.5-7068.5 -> -0.02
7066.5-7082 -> -0.02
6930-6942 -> -0.04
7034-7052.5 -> -0.10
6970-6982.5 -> 0.01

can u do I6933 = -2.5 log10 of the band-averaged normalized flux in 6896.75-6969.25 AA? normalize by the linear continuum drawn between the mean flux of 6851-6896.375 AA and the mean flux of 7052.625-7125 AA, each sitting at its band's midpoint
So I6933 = -0.03 mag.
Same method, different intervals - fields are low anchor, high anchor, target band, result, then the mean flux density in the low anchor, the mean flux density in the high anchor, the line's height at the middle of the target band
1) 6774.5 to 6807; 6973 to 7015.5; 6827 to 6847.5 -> -0.04 mag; 4.54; 4.68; 4.57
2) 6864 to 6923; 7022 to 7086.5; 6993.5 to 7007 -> 0.00 mag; 4.84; 4.66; 4.72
